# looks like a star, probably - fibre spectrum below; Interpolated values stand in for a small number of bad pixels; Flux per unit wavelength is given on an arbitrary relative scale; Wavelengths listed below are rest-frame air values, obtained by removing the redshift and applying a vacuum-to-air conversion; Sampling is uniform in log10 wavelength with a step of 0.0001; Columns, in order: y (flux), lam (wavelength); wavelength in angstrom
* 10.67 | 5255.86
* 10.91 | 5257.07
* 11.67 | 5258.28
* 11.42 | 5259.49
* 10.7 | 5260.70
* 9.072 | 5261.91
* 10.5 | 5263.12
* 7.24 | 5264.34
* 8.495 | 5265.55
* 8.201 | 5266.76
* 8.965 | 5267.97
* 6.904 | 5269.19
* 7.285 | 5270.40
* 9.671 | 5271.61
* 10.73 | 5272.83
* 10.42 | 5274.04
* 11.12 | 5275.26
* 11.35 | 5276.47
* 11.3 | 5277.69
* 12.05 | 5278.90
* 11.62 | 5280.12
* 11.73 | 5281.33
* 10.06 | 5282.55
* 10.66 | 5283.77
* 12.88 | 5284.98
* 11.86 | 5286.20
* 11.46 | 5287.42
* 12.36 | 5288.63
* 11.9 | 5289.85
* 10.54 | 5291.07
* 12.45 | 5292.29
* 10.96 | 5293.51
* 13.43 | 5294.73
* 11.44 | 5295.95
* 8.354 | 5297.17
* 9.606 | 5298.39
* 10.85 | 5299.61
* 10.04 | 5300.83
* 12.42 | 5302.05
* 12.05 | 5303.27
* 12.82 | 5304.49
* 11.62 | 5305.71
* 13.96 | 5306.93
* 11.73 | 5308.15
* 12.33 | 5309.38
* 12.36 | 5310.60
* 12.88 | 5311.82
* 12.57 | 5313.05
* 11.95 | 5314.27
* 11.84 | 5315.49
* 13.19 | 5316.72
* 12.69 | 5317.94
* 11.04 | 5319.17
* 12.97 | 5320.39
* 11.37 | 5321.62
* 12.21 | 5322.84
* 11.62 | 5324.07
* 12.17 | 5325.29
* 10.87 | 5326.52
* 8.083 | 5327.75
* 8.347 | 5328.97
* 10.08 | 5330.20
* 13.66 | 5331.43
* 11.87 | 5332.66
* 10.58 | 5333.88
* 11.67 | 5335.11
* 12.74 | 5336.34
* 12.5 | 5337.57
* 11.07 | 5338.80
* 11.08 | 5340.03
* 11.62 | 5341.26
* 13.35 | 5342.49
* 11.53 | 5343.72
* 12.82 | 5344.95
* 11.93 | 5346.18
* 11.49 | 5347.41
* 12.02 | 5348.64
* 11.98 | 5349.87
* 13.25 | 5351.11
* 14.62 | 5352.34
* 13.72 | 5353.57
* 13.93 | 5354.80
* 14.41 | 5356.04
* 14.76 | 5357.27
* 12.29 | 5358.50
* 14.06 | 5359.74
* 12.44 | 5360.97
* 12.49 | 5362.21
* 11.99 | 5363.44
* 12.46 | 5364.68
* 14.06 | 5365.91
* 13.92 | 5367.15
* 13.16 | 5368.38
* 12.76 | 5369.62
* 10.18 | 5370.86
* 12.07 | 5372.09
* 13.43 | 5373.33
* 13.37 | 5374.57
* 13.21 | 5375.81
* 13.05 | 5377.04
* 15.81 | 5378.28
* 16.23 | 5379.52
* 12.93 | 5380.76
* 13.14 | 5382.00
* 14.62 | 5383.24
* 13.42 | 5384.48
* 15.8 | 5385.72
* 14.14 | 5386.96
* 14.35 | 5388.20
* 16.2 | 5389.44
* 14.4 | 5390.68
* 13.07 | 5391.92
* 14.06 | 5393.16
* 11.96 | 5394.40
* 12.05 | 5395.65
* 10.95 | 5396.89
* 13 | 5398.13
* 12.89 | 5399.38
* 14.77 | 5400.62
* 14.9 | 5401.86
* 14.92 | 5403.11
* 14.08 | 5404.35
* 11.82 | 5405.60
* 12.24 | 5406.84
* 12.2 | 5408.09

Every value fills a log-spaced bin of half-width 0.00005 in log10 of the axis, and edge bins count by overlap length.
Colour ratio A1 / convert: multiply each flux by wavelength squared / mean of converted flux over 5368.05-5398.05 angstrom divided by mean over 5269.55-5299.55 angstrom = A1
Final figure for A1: 1.3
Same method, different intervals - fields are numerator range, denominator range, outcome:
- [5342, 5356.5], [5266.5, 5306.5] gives 1.21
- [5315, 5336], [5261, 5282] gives 1.19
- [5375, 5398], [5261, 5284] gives 1.46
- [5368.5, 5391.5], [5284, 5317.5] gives 1.20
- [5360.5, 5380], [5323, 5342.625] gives 1.18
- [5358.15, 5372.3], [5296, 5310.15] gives 1.13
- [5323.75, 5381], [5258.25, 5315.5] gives 1.17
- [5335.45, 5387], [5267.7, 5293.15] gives 1.24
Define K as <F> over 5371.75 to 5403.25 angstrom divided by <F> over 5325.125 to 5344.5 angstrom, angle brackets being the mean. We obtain 1.2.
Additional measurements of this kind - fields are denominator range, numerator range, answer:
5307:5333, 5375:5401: 1.17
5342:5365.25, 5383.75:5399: 1.05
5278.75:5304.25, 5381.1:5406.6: 1.20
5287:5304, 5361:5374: 1.12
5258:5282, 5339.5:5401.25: 1.32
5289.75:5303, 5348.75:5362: 1.21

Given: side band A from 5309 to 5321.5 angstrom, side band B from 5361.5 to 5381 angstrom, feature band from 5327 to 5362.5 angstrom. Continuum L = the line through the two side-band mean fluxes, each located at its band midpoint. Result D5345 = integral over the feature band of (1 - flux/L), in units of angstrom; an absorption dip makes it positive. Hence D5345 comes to 1.63 angstrom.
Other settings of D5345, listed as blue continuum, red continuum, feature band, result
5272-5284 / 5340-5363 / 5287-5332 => 0.81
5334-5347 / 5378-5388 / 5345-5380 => 0.20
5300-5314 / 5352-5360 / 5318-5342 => 3.02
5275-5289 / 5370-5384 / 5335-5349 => 0.82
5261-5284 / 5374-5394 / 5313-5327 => -0.38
